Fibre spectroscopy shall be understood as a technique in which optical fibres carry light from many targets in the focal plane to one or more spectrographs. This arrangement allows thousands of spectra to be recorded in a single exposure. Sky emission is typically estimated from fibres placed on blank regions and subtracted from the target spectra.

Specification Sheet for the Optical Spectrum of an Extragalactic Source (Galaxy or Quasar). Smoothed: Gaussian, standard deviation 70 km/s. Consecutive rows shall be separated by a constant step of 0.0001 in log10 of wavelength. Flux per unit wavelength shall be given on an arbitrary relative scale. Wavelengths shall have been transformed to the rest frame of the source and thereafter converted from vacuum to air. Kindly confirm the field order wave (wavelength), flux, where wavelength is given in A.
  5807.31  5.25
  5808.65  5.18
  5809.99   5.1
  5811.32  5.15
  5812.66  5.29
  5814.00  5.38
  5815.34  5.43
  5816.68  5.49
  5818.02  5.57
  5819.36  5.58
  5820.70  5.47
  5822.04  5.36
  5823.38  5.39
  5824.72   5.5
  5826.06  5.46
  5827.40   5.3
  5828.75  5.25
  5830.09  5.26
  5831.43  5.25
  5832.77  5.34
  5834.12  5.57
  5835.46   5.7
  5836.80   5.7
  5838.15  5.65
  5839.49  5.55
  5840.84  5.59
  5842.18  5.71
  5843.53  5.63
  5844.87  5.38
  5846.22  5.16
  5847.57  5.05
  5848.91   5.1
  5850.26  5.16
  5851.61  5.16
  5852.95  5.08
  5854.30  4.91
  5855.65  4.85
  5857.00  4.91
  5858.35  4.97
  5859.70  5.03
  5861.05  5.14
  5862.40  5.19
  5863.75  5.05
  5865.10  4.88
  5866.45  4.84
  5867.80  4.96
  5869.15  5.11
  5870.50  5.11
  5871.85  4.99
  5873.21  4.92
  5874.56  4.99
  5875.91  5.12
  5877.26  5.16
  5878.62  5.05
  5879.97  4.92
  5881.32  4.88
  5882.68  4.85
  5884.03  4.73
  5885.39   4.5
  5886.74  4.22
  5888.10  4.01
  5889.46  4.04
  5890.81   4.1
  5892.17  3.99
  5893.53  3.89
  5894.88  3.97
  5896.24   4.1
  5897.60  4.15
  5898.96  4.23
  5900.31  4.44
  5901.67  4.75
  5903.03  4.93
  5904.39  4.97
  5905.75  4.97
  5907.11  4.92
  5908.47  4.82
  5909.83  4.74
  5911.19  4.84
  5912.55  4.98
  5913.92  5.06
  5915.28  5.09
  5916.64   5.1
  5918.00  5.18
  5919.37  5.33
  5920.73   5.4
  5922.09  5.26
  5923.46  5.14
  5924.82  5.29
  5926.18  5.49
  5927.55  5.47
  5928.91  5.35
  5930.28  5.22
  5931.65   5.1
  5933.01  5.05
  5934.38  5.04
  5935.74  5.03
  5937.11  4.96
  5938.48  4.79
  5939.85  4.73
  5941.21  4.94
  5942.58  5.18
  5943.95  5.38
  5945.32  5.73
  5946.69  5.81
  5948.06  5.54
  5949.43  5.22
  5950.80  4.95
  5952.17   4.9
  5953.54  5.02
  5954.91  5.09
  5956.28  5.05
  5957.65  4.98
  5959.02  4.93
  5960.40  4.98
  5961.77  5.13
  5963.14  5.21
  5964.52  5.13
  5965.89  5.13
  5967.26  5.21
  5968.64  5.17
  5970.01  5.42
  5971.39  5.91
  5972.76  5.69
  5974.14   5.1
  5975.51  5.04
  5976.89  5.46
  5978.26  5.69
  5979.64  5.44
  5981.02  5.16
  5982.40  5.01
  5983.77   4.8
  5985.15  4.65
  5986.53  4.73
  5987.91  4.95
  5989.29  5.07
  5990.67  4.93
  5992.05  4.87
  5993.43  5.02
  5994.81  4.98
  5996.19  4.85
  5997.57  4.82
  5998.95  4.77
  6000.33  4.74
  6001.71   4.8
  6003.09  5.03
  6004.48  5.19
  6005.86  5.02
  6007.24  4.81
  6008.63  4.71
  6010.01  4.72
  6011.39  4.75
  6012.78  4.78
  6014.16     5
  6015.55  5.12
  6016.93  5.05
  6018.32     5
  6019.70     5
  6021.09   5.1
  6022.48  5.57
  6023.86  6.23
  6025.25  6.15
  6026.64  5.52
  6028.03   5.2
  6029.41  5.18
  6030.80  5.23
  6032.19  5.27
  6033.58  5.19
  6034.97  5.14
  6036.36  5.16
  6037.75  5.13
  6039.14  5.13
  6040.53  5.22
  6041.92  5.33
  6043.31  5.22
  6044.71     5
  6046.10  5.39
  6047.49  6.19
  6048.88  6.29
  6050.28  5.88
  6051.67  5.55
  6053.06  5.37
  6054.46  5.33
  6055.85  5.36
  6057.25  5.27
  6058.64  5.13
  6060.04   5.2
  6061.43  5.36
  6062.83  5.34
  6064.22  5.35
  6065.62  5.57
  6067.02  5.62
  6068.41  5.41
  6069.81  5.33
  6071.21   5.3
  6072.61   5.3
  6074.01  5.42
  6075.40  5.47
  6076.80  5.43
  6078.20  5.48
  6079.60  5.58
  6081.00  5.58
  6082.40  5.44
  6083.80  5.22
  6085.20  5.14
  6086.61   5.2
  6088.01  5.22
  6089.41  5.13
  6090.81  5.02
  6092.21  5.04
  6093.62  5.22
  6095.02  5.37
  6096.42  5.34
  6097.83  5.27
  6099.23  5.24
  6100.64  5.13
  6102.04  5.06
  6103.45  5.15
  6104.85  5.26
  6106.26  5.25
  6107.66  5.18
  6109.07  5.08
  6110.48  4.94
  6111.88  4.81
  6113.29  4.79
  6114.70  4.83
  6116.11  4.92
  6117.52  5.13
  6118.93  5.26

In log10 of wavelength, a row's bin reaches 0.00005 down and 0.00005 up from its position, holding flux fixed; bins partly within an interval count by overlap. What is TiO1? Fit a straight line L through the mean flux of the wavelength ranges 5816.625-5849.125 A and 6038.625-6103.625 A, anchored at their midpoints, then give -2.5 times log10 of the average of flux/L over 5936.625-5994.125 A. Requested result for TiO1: 0.05 mag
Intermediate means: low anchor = 5.44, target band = 5.15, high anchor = 5.35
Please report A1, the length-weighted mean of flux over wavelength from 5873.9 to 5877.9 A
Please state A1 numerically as 5.1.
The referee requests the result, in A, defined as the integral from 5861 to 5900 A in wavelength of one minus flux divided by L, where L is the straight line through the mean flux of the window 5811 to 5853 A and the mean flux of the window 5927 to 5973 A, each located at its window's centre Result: 4.89 A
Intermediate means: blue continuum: 5.4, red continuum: 5.18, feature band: 4.65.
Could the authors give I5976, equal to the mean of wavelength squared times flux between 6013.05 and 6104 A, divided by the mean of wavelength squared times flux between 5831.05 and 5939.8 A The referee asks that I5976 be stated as 1.14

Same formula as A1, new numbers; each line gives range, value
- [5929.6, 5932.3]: 5.15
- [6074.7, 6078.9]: 5.47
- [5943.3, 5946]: 5.55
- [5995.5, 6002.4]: 4.8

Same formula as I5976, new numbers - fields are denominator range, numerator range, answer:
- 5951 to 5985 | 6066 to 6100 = 1.07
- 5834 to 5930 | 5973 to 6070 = 1.10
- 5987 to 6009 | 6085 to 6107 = 1.09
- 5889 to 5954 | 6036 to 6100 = 1.14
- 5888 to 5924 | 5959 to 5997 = 1.12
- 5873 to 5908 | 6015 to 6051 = 1.24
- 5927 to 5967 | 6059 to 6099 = 1.08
